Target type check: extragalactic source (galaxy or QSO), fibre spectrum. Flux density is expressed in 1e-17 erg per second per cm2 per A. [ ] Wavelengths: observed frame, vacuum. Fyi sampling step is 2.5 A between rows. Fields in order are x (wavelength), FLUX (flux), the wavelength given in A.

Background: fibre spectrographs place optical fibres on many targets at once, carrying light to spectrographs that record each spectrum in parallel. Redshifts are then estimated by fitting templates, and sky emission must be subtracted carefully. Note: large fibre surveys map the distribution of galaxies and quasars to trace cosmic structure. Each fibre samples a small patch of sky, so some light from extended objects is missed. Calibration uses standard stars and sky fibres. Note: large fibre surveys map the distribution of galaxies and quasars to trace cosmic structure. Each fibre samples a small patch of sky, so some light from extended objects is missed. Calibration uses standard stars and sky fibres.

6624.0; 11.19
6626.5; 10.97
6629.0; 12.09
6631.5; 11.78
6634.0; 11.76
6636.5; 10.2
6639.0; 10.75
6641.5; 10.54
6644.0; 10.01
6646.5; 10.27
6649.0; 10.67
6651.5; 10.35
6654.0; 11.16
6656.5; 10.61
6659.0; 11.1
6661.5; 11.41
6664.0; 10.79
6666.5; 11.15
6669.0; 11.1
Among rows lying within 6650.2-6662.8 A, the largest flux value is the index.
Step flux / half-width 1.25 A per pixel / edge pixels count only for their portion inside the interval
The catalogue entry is 11.41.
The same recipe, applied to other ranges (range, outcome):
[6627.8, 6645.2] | 12.09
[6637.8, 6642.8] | 10.75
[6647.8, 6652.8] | 10.67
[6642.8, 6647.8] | 10.27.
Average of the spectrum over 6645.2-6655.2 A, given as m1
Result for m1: 10.6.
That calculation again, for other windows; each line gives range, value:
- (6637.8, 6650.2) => 10.4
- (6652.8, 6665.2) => 11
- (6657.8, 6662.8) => 11.3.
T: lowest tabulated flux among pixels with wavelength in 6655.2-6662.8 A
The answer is 10.61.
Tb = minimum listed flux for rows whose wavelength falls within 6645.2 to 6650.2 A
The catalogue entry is 10.27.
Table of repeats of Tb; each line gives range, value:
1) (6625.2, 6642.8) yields 10.2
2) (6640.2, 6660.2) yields 10.01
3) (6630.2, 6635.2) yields 11.76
